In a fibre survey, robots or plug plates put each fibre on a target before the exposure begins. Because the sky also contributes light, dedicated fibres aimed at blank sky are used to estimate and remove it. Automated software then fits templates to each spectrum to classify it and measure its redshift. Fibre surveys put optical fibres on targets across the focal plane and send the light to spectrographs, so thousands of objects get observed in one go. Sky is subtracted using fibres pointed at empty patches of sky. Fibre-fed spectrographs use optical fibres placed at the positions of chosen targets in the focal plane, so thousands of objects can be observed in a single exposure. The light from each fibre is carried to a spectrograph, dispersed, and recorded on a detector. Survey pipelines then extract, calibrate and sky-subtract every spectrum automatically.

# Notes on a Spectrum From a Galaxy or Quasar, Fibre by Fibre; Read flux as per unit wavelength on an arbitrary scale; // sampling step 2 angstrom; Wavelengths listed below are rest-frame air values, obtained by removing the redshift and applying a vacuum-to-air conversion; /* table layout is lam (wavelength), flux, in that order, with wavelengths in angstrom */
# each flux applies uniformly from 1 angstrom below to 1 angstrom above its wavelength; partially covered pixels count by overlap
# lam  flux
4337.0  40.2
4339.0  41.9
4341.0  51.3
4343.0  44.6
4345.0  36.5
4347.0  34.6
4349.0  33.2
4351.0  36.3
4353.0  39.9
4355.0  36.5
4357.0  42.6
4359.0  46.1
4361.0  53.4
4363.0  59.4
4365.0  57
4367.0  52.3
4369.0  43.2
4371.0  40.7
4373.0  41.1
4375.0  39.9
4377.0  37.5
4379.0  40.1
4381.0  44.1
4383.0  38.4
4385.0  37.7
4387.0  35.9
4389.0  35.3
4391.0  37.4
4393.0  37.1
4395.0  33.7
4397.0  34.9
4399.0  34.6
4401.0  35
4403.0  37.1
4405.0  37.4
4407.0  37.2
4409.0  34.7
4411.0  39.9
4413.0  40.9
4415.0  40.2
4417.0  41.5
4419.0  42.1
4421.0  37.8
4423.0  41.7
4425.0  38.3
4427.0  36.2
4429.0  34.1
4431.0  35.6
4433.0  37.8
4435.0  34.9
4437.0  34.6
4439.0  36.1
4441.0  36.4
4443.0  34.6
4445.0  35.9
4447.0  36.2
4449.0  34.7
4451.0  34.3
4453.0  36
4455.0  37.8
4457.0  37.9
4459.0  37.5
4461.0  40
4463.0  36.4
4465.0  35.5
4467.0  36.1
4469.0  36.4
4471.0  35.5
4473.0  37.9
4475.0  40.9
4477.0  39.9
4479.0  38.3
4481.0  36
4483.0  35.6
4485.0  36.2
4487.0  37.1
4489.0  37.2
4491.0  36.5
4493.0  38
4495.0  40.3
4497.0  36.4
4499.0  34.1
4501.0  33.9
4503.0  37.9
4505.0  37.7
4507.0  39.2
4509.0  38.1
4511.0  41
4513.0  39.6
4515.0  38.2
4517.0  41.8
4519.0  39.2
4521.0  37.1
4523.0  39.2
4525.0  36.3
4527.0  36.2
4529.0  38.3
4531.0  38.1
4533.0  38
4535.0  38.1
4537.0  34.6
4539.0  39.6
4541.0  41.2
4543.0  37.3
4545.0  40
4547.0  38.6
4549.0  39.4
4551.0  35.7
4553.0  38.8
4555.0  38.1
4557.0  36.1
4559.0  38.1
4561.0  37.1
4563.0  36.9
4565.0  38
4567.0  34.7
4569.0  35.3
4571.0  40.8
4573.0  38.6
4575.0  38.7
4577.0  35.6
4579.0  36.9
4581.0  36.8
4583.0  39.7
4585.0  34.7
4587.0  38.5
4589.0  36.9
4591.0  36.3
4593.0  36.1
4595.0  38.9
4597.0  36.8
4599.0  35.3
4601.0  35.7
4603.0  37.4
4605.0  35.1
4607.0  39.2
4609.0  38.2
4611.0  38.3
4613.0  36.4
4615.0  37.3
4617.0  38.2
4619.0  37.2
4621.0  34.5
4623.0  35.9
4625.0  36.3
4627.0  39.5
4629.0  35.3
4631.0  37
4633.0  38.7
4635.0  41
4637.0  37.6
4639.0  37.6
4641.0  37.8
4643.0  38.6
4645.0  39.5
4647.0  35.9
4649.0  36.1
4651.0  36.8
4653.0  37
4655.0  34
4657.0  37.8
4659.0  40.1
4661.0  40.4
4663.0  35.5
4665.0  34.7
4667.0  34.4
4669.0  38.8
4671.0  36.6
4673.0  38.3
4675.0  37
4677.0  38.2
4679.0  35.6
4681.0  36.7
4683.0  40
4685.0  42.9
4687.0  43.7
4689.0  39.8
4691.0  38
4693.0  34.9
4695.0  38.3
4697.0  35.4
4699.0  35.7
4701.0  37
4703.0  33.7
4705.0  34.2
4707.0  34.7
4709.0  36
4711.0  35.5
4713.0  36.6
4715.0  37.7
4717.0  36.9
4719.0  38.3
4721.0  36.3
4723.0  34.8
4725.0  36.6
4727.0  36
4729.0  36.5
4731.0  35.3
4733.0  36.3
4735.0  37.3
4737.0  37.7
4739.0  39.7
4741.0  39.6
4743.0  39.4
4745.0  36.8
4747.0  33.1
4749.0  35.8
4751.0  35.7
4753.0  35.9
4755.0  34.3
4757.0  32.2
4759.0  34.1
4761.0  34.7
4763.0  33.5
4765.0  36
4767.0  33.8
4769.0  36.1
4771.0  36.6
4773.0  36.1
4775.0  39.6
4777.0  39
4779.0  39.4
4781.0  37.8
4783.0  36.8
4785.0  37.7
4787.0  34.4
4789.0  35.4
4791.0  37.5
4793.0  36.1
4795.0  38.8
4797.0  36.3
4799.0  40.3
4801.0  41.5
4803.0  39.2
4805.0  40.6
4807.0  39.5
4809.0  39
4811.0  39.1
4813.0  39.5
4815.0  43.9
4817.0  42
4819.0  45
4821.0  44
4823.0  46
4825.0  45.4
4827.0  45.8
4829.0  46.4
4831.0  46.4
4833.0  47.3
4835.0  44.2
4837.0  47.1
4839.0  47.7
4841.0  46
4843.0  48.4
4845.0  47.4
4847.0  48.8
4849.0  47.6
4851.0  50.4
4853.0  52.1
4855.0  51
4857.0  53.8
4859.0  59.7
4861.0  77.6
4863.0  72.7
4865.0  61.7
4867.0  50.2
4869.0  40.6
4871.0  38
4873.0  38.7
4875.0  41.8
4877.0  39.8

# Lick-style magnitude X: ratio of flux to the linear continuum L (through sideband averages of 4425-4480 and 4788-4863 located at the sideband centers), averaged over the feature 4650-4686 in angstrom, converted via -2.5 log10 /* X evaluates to 0.12 mag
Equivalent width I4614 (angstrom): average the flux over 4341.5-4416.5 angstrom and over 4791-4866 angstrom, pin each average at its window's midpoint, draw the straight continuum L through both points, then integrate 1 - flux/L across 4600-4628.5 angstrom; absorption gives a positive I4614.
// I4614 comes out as 4.3 angstrom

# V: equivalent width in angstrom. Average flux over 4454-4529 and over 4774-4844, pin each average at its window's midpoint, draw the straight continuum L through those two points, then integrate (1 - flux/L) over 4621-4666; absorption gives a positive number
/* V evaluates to 2.5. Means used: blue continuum 37.7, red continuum 41.5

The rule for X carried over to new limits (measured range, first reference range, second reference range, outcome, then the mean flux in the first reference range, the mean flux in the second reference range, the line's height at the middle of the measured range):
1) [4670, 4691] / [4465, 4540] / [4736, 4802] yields -0.05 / 37.7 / 36.7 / 37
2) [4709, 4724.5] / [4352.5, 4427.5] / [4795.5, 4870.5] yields 0.24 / 40.5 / 47.3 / 45.5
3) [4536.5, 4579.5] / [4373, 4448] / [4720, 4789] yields -0.02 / 37.4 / 36.3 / 36.9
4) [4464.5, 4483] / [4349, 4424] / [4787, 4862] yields 0.11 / 40.5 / 45.2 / 41.4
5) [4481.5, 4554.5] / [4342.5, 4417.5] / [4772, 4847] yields 0.08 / 40.2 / 41.6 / 40.6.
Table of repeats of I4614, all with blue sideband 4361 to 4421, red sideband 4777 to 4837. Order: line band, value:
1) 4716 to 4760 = 4.90 angstrom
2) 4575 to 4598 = 2.02 angstrom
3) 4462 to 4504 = 3.69 angstrom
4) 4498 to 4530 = 2.03 angstrom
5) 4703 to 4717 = 1.75 angstrom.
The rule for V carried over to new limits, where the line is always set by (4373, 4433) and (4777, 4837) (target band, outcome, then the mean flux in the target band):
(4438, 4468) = 1.5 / 36.4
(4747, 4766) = 2.8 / 34.6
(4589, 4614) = 1.5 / 37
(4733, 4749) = 1.2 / 37.5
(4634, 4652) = 0.8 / 37.9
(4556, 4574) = 0.8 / 37.3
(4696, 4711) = 1.8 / 35.3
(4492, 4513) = 0.5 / 37.8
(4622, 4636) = 0.7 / 37.7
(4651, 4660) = 0.6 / 37.2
